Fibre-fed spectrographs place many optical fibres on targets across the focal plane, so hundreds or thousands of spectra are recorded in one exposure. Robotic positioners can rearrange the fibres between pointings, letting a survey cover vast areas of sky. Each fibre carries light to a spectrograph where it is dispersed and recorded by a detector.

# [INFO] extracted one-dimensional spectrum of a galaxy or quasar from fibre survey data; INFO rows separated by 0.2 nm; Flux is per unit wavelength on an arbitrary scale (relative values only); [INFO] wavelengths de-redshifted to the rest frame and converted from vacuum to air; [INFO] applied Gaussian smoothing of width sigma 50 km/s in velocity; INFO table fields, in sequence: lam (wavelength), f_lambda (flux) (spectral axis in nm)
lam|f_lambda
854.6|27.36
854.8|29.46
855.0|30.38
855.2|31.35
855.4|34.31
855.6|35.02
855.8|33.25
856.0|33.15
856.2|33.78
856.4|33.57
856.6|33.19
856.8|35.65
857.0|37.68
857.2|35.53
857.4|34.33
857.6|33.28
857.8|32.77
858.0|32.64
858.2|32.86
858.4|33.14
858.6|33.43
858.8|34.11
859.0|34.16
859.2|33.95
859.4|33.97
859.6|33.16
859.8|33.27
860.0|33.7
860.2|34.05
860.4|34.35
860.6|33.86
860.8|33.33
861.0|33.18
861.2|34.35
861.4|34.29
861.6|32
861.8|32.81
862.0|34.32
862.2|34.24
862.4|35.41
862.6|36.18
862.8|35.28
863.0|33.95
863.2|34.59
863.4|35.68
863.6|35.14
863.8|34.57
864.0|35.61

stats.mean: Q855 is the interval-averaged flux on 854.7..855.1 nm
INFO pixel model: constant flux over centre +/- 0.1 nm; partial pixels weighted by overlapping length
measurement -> 29.9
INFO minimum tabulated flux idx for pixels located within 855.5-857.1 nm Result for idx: 33.15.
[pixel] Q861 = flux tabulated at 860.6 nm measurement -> 33.86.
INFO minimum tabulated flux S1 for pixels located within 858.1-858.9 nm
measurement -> 32.86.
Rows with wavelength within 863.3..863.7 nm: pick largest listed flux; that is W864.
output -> 35.68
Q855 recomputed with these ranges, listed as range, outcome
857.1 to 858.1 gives 33.7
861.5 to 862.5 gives 33.8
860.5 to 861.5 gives 33.8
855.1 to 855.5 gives 32.8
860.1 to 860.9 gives 33.9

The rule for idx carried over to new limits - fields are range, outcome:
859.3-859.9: 33.16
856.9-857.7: 33.28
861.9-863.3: 33.95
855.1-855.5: 31.35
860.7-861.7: 32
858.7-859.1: 34.11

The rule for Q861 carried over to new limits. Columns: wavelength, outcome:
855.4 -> 34.31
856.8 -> 35.65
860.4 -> 34.35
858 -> 32.64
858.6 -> 33.43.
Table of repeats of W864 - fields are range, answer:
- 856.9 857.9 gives 37.68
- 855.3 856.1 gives 35.02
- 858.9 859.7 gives 34.16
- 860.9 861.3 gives 34.35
